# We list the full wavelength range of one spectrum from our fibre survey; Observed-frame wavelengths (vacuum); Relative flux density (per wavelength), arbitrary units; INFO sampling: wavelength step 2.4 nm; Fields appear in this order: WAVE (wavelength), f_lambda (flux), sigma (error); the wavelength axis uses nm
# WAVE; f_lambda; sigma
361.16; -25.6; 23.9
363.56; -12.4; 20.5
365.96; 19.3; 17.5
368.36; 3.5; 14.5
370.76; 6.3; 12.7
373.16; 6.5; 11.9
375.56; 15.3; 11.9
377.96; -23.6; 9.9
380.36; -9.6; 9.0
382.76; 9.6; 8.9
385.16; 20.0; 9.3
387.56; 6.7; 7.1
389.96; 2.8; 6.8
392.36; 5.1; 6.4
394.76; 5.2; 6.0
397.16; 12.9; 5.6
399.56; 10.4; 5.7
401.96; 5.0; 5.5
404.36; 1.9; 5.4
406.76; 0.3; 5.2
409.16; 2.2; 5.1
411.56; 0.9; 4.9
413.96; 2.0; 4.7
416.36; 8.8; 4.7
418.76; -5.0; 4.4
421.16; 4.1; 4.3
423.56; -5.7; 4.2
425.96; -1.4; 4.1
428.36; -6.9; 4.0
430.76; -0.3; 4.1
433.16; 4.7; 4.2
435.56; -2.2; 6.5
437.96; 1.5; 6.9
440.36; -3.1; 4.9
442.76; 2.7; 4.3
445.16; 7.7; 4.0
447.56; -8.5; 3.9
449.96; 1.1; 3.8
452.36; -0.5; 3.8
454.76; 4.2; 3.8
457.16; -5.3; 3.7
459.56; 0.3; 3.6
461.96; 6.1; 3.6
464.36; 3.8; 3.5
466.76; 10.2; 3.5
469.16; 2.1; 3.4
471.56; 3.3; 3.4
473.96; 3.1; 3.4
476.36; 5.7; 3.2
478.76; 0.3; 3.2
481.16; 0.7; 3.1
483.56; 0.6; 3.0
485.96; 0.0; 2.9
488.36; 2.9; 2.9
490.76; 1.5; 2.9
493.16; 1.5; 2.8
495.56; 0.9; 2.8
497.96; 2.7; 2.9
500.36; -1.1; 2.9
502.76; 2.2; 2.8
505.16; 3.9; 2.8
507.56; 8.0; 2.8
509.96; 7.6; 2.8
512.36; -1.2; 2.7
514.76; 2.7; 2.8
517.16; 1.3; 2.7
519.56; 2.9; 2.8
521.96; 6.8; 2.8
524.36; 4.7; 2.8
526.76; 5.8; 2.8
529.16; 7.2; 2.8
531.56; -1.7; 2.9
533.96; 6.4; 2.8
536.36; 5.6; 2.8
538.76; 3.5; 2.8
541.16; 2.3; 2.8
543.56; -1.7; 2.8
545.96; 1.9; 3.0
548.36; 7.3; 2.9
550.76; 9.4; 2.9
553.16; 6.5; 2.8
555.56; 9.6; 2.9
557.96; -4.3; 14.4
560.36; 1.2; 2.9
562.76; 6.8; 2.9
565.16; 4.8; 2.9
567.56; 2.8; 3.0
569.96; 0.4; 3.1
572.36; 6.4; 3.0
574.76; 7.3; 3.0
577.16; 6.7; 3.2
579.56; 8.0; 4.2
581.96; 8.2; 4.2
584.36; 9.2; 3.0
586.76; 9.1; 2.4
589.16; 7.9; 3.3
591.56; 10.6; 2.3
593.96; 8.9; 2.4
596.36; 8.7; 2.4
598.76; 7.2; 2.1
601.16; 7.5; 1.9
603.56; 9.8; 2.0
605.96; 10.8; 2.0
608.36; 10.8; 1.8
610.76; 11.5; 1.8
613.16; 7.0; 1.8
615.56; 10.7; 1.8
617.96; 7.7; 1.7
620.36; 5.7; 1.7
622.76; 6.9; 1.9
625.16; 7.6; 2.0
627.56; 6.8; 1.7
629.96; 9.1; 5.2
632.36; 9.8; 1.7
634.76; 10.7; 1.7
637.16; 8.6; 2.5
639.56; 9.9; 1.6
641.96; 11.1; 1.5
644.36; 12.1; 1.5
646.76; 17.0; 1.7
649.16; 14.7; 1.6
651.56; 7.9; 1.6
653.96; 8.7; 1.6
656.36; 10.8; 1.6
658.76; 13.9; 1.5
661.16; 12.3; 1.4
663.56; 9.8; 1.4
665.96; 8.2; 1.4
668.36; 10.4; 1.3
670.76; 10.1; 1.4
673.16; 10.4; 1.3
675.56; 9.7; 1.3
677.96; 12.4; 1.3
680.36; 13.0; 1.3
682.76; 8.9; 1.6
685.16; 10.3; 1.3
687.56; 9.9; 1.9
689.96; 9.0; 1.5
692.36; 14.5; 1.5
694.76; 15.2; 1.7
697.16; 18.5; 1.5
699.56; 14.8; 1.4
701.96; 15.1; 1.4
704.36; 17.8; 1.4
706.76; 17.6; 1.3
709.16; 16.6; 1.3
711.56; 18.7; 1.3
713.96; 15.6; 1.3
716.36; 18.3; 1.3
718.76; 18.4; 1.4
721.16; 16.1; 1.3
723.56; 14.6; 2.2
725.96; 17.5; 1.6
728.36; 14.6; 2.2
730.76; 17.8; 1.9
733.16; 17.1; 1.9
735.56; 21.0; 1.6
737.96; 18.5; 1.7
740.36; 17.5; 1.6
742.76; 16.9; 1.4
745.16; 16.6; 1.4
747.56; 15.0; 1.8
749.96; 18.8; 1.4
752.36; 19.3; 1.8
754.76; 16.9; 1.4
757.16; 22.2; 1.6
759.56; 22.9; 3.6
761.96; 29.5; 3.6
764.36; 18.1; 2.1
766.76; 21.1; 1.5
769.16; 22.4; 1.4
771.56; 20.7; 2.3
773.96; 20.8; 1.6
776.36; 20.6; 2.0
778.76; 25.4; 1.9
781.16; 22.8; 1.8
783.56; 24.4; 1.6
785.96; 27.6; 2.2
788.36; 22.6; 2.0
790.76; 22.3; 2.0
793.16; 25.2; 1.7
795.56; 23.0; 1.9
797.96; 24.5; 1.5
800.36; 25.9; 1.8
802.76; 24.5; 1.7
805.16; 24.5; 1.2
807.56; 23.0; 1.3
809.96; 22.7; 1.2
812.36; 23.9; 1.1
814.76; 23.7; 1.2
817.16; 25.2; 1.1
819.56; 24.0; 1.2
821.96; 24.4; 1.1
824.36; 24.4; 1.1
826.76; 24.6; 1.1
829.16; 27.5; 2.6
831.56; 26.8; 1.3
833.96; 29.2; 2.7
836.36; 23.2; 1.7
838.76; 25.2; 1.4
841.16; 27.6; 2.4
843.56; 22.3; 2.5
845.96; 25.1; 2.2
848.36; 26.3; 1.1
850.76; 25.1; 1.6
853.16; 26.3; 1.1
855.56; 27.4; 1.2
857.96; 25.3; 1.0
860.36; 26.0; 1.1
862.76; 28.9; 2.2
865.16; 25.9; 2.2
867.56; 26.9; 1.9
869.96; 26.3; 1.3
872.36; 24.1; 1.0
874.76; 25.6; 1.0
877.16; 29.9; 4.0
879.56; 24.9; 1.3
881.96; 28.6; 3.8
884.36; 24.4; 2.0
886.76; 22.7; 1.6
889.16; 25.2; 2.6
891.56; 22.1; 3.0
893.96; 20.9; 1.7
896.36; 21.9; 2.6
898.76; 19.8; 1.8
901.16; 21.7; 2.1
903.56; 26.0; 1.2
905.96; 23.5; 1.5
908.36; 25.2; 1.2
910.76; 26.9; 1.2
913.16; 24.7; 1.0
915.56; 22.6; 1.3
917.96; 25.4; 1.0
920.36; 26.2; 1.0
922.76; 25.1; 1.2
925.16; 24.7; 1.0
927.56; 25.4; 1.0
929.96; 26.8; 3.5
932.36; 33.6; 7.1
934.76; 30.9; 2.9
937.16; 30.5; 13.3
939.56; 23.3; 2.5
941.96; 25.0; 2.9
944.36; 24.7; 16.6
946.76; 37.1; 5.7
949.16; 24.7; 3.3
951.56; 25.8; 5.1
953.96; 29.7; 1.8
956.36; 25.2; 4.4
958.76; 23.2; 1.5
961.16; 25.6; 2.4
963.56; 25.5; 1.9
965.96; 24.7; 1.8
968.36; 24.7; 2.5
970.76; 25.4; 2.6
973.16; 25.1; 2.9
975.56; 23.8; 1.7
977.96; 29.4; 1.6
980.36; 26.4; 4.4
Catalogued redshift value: 0.74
